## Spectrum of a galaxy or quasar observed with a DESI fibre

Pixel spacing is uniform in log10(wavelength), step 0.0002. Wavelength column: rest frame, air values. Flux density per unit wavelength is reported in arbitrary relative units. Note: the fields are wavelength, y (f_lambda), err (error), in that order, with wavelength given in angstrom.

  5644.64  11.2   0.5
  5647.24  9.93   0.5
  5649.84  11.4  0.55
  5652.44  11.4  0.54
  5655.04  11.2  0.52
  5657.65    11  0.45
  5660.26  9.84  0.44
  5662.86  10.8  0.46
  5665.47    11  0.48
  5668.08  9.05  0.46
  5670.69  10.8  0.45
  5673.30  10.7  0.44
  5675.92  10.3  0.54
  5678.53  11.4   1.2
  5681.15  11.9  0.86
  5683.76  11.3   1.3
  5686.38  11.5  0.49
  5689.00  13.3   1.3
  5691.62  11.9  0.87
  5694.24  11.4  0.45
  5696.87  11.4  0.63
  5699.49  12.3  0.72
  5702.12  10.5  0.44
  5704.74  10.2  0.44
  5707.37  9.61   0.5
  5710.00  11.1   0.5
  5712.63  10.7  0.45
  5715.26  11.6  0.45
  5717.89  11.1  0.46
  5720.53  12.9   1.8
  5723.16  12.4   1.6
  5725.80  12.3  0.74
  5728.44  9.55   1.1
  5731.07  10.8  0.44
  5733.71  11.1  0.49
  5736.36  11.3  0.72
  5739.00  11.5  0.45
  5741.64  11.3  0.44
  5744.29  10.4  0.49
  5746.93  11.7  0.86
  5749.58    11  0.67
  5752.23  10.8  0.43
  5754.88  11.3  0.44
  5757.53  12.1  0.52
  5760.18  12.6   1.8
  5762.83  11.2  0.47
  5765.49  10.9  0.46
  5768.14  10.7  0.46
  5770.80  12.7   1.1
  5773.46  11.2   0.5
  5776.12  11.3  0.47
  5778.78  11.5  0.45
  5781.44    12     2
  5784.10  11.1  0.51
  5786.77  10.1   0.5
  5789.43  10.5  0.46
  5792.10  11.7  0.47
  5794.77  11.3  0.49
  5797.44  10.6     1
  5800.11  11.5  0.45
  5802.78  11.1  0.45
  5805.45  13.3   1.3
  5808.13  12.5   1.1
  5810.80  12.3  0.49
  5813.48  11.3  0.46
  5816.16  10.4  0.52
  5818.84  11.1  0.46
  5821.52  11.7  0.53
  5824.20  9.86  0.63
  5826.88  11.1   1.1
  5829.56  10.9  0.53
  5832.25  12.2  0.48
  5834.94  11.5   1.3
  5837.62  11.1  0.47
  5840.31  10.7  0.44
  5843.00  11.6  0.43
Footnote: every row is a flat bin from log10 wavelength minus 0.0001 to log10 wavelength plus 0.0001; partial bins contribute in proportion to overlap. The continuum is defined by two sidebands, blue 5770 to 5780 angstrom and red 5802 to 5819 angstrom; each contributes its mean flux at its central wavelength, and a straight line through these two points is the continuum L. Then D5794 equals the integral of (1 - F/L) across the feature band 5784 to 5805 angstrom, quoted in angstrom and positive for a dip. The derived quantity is 1.1 angstrom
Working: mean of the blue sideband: 11.6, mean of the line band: 11.1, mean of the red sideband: 11.8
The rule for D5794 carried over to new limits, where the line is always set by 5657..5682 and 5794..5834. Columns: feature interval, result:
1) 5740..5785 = -1.07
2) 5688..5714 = -0.97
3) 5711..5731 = -0.98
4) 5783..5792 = 0.45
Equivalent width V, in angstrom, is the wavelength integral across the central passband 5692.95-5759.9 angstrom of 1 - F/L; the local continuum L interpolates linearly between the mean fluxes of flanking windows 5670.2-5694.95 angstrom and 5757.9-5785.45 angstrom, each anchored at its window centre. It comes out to 1.6 angstrom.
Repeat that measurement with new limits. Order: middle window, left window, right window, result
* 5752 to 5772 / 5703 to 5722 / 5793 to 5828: -0.6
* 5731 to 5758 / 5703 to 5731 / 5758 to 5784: 0.4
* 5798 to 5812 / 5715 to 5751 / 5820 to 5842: -1.1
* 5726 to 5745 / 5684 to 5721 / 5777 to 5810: 0.7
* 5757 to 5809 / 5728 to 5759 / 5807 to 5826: -1.2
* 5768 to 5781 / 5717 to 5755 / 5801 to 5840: -0.3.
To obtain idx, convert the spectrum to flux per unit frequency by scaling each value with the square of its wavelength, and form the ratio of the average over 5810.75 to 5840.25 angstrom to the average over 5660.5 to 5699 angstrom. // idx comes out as 1.05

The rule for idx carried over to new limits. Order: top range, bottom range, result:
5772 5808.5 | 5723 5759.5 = 1.03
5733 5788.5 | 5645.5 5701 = 1.05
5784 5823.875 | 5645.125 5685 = 1.10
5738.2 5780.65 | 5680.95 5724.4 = 1.01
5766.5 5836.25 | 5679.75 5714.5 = 1.04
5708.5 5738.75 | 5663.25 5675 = 1.11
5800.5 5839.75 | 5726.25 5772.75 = 1.04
